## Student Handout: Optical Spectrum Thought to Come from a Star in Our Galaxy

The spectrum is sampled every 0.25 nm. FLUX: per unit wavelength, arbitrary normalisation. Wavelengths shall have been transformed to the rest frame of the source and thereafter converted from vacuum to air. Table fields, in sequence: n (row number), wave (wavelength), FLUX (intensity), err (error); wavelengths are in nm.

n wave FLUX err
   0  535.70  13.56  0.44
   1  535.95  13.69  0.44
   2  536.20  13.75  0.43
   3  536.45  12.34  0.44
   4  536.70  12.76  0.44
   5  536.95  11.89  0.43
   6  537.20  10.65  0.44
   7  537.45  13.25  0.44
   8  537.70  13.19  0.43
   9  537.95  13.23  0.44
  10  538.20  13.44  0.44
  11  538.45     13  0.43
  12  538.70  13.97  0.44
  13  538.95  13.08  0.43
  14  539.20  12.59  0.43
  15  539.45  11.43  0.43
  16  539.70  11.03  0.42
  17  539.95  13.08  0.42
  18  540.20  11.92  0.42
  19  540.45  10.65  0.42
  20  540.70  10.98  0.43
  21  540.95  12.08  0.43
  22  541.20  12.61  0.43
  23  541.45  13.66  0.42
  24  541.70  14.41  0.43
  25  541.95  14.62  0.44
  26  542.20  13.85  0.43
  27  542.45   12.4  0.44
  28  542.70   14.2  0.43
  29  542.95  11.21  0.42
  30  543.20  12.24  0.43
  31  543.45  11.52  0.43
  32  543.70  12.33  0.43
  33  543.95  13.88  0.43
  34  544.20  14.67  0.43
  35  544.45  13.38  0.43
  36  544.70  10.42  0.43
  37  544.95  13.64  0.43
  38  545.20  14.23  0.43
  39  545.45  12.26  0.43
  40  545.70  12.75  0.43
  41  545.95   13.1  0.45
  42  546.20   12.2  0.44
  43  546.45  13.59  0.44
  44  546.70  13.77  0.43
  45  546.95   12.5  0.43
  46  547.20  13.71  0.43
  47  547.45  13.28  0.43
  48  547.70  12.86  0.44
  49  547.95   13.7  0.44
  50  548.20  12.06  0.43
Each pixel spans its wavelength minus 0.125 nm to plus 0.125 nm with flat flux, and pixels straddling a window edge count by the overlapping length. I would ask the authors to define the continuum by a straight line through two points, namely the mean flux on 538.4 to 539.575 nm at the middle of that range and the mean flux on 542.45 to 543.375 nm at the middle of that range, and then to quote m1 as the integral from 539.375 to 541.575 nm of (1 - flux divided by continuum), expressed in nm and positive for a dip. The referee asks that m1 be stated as 0.13 nm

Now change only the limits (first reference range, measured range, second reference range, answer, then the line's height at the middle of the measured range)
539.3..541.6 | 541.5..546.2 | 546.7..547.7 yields -0.175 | 12.6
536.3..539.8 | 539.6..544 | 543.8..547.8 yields 0.093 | 12.8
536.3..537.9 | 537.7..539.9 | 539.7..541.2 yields -0.123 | 12.1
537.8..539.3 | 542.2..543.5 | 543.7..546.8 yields 0.064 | 13.2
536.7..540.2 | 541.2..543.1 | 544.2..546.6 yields -0.094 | 12.8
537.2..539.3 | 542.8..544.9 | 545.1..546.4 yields 0.071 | 13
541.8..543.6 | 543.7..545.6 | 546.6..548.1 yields -0.015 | 13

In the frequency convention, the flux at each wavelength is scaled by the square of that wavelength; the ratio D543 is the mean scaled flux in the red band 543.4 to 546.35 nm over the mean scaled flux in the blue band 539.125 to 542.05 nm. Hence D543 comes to 1.06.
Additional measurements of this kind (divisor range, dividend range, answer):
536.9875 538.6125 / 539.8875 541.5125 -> 0.95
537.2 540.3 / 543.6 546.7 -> 1.05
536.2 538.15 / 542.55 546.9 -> 1.05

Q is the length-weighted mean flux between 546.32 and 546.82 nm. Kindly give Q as 13.7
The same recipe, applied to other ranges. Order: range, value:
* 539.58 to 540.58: 11.7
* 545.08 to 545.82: 13.1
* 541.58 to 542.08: 14.5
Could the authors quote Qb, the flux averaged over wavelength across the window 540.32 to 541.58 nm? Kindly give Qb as 12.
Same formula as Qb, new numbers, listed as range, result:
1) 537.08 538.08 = 12.6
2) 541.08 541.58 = 13.2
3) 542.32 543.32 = 12.5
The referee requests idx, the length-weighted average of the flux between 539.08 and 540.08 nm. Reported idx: 12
